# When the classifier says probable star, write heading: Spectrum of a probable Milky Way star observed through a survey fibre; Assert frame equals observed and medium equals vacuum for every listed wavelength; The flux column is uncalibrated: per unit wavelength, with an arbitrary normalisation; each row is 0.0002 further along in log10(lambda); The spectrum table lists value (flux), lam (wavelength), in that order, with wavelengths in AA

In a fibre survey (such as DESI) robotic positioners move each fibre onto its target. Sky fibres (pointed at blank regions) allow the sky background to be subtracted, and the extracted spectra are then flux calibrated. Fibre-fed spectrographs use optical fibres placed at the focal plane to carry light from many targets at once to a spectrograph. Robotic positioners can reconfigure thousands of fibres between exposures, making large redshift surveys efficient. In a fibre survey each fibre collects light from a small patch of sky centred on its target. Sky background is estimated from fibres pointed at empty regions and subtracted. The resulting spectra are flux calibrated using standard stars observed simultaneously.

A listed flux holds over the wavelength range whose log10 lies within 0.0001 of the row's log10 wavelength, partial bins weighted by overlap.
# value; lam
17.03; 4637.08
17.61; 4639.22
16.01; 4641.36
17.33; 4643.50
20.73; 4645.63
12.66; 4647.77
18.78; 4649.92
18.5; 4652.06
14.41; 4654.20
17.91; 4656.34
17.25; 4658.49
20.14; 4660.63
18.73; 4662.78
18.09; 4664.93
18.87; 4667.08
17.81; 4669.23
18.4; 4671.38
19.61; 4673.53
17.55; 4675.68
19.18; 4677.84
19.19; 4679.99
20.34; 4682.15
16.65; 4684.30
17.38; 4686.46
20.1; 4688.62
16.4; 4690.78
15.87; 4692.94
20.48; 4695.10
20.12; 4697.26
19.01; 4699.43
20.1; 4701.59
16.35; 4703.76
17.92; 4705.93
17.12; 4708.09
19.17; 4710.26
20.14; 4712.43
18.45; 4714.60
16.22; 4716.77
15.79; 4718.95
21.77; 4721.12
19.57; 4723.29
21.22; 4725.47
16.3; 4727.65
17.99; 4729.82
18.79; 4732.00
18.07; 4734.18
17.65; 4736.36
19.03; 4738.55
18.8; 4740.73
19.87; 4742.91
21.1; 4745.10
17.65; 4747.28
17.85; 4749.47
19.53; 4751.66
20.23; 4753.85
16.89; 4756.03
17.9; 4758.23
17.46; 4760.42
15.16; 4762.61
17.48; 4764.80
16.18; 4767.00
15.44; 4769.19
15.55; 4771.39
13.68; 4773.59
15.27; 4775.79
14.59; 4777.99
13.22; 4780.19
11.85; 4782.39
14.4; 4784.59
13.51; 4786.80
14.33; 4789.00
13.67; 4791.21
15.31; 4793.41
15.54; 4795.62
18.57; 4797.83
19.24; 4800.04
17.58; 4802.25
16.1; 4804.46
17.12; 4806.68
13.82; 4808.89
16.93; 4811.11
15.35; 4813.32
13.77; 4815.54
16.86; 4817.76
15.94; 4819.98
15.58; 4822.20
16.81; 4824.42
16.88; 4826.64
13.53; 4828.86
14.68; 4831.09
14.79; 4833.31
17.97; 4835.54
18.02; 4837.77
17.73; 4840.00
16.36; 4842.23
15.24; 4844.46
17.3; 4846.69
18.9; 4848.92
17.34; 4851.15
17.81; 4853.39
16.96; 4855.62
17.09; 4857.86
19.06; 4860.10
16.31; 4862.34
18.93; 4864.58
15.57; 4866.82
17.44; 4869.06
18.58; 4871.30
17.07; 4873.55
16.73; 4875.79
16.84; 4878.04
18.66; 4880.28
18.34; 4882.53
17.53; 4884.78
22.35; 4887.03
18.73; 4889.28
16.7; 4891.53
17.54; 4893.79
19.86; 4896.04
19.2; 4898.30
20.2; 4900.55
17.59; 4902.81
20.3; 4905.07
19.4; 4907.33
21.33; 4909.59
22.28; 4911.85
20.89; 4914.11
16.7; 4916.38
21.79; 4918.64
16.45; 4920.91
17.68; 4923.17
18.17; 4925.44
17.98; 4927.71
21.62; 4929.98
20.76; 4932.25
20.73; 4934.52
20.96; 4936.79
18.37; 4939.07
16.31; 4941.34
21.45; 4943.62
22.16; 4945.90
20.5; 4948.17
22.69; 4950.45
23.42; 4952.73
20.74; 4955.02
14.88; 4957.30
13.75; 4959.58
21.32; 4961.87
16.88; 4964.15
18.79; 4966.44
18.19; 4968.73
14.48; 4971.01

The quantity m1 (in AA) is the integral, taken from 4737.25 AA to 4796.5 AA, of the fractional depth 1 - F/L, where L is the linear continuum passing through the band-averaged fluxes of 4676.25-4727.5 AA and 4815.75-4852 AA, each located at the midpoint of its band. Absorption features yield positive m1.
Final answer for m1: 4.0 AA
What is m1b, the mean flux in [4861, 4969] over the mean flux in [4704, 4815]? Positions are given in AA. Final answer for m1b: 1.12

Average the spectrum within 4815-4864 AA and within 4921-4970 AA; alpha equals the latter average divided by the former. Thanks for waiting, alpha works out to 1.16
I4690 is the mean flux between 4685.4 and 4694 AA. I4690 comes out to 17.4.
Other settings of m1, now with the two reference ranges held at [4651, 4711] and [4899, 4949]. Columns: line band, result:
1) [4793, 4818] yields 3.50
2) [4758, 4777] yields 2.91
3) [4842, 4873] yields 3.13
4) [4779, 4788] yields 2.68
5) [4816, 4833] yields 3.11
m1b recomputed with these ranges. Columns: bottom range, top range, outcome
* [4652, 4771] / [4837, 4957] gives 1.03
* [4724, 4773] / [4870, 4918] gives 1.05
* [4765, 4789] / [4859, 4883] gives 1.21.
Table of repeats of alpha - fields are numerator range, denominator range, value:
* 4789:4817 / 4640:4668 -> 0.91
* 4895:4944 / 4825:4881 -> 1.15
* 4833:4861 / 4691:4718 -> 0.95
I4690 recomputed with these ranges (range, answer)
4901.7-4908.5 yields 19.1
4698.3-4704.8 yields 18.5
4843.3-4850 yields 17.1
